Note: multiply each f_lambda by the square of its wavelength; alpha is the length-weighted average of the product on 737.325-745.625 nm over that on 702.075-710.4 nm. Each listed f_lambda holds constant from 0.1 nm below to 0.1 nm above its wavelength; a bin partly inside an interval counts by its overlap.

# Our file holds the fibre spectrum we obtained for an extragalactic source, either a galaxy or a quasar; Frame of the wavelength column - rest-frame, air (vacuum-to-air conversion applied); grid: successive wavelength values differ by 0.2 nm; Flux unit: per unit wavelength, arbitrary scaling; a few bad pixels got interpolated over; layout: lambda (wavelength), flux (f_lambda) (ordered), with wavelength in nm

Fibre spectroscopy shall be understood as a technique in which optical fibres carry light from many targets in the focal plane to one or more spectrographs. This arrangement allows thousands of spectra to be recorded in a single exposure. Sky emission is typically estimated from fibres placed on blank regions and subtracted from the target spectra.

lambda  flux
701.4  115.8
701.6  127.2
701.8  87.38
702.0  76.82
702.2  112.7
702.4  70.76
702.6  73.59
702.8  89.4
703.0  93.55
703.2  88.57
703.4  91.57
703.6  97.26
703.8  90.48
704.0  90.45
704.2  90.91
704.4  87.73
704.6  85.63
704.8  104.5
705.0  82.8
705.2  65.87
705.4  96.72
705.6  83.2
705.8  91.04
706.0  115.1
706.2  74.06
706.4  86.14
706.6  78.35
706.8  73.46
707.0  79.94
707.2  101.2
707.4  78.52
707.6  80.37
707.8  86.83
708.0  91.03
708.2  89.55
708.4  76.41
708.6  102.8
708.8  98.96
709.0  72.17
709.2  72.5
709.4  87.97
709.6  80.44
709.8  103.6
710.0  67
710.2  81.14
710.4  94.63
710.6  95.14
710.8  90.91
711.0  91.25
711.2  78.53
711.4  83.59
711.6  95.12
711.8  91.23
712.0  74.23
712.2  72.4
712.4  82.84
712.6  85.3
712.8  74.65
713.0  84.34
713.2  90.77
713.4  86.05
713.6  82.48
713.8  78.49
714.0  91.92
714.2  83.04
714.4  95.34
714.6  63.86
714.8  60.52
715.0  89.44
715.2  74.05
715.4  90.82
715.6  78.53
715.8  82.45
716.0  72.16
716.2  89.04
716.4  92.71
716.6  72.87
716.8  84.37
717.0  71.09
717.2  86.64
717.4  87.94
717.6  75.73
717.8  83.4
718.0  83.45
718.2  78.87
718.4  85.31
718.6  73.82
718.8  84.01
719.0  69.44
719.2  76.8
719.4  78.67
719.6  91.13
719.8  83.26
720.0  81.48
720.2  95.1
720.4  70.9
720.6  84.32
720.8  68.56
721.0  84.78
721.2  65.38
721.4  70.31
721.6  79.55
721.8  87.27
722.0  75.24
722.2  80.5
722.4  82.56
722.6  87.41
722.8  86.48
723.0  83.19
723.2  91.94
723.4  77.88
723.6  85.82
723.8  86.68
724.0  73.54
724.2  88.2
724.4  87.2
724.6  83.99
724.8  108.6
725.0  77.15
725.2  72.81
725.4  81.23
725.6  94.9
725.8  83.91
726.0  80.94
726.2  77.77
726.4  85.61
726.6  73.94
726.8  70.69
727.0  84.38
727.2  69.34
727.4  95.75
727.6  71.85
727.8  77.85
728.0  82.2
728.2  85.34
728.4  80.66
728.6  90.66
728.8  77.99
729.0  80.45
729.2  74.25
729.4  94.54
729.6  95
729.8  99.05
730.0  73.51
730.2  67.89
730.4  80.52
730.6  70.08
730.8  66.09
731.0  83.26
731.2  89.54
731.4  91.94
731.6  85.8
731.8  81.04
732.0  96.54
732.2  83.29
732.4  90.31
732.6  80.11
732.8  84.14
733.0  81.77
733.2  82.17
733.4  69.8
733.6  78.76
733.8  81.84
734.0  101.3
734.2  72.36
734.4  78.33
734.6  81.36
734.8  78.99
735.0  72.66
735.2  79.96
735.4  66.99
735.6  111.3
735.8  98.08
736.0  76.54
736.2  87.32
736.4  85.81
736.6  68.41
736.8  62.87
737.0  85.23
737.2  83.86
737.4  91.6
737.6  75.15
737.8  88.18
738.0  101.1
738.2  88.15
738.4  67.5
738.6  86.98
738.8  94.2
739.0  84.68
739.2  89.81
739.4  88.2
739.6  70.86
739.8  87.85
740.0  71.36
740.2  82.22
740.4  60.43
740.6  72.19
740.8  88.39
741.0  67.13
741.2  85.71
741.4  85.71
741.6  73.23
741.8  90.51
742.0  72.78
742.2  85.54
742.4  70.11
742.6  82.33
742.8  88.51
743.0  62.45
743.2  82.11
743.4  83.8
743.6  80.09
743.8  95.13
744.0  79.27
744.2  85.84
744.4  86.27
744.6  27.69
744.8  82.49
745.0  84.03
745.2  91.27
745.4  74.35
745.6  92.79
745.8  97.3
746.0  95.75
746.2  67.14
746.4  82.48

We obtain 1.0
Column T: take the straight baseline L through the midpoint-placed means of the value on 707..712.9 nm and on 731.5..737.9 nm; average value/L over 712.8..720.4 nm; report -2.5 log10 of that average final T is 0.04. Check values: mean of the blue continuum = 85.4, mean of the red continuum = 82.6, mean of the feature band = 81.6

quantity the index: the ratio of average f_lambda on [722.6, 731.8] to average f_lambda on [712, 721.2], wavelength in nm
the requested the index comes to 1.0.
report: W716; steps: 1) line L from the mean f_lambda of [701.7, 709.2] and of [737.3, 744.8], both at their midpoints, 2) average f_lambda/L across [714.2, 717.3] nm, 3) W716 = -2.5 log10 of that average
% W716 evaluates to 0.06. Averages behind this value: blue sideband 87.3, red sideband 80.4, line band 80.3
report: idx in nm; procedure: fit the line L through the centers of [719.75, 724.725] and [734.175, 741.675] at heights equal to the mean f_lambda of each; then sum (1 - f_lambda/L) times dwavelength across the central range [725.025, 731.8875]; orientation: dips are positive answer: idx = 0.02 nm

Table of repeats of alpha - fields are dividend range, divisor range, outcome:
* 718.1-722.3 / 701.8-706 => 0.93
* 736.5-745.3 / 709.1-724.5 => 1.04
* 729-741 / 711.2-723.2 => 1.06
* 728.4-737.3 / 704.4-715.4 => 1.03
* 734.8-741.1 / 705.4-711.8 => 1.02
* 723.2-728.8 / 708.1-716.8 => 1.02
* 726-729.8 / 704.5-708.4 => 1.01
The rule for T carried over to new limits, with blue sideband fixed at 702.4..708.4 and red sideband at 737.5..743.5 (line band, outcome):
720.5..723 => 0.06 mag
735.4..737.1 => -0.02 mag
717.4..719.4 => 0.07 mag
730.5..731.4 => 0.05 mag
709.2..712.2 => 0.00 mag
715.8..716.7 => 0.04 mag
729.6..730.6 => 0.03 mag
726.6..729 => 0.04 mag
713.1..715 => 0.05 mag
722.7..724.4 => -0.01 mag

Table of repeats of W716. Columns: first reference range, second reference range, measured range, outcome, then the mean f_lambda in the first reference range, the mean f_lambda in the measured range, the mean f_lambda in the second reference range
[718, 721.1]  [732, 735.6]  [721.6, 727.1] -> -0.03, 80.5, 83.3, 81.6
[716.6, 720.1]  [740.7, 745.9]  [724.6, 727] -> -0.03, 80.7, 82.6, 80.6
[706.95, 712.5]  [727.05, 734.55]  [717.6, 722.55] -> 0.06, 85.8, 79.8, 82.3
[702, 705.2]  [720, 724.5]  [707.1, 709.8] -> 0.00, 88.8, 86.7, 81.5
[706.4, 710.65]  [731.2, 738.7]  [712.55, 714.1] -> 0.01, 85.2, 84.2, 83.3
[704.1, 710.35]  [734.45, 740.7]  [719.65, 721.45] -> 0.07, 86.1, 78.8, 81.9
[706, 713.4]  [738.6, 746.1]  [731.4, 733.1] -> -0.05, 85.1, 85.8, 81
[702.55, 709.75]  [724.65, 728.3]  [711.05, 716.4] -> 0.04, 87.1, 82.3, 81.9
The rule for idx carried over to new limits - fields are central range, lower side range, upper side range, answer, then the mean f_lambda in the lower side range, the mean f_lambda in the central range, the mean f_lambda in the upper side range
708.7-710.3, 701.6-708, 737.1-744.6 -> 0.08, 87.9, 83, 81.1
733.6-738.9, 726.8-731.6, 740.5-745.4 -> -0.19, 81.7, 83.2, 79.2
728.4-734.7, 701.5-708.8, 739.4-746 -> -0.02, 88.8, 82.7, 79.7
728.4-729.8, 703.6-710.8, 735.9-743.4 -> -0.06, 87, 86.1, 80.7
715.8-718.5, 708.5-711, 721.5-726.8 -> 0.11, 87.4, 81.8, 83.4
